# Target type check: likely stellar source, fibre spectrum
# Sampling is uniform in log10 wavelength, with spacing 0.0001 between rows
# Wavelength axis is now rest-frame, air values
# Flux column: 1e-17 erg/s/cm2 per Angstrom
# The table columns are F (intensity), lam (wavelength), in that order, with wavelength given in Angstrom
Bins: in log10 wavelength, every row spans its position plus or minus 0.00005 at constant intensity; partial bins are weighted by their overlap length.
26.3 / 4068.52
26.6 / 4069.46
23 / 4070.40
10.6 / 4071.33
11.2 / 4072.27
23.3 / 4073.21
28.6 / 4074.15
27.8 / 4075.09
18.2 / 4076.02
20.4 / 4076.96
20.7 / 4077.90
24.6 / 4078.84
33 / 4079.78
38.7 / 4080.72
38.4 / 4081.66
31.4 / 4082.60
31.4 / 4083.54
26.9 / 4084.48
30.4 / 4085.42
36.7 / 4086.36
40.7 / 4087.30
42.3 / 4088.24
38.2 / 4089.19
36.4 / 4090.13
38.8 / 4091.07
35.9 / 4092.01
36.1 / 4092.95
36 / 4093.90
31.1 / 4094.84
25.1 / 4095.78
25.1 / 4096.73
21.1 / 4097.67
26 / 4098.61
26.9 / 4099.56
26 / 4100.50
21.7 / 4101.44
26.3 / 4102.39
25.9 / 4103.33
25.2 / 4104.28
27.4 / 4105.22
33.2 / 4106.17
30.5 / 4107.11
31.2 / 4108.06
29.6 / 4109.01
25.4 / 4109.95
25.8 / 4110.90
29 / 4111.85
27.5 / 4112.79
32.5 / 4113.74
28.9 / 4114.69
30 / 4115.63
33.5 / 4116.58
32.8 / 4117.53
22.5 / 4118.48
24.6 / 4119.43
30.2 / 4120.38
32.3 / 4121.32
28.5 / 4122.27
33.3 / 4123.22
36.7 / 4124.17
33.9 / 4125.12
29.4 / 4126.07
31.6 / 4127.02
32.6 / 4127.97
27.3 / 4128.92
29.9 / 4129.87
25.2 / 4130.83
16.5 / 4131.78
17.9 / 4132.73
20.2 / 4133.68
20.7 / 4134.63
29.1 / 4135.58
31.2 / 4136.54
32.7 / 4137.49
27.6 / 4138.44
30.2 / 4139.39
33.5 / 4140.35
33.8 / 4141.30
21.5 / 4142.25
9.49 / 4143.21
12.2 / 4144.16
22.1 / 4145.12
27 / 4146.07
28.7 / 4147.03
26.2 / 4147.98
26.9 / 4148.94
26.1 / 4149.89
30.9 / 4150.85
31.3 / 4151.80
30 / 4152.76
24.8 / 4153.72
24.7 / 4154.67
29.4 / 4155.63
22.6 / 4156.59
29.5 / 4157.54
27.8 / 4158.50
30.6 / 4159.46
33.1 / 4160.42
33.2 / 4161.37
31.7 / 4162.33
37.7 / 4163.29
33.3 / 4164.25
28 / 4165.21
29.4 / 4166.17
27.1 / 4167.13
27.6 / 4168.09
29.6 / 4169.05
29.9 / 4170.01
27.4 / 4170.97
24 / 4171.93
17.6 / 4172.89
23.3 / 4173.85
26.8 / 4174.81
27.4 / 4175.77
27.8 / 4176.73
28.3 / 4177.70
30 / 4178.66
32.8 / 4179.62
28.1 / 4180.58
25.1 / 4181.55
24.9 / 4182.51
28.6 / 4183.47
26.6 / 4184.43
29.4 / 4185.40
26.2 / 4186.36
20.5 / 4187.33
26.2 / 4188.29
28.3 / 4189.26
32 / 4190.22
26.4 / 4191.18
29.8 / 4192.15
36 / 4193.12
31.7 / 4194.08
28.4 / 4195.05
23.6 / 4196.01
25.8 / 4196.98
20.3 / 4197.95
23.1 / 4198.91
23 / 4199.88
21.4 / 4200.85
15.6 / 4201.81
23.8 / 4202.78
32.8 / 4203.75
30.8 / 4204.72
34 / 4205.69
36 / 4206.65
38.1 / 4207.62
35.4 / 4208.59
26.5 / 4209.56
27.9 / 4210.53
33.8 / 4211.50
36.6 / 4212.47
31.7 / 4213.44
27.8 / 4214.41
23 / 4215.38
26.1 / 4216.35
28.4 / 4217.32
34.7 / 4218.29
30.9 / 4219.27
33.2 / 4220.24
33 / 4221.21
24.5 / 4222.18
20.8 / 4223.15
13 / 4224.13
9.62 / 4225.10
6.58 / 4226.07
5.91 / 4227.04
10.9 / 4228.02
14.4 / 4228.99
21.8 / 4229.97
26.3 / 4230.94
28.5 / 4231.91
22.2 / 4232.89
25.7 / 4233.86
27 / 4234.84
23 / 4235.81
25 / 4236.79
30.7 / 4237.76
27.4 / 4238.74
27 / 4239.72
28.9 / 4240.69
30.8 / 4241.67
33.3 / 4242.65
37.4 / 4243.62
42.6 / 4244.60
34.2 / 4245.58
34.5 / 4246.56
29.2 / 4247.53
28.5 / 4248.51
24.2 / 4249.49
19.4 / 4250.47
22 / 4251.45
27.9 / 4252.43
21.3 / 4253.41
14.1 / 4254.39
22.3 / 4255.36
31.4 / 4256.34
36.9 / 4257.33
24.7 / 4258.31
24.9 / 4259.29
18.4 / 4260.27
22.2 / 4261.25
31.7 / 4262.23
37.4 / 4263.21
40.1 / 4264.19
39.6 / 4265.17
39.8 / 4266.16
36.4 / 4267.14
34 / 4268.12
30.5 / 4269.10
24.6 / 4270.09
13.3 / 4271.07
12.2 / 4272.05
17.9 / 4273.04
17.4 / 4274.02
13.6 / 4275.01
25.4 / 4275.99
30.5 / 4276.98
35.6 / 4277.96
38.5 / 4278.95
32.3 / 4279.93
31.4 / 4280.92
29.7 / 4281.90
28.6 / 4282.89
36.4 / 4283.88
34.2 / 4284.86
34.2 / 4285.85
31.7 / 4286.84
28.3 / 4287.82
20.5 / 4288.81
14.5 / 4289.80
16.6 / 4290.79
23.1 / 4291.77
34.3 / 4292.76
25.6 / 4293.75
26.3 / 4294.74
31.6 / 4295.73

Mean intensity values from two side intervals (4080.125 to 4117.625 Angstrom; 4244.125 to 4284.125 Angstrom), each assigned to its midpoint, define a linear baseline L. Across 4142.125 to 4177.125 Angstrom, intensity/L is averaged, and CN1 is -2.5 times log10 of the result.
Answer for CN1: 0.11 mag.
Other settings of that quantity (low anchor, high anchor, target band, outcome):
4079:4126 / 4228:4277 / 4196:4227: 0.06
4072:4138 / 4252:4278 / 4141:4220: 0.00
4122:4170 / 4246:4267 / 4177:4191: 0.02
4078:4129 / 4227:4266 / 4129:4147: 0.21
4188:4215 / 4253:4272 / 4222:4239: 0.39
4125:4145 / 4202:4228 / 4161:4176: -0.09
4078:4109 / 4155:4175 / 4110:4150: 0.09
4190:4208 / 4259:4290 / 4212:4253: 0.09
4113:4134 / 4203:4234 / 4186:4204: 0.03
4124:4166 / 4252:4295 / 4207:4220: -0.12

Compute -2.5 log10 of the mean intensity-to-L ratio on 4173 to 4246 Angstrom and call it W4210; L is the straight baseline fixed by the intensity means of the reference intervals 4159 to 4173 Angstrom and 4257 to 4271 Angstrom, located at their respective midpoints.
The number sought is 0.13 mag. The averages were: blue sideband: 29.7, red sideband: 30.9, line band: 26.9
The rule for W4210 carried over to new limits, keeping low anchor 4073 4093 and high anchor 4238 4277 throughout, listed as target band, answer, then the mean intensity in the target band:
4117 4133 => 0.08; 28.7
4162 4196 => 0.05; 28.1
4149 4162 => 0.05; 28.8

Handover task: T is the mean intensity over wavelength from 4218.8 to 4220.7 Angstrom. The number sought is 32.1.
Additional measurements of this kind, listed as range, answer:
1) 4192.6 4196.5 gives 29.9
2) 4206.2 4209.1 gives 36.4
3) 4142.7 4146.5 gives 17.6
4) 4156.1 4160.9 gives 28.8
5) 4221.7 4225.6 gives 16.9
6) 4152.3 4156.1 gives 27.2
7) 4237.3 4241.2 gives 28.5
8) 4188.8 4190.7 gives 30.3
